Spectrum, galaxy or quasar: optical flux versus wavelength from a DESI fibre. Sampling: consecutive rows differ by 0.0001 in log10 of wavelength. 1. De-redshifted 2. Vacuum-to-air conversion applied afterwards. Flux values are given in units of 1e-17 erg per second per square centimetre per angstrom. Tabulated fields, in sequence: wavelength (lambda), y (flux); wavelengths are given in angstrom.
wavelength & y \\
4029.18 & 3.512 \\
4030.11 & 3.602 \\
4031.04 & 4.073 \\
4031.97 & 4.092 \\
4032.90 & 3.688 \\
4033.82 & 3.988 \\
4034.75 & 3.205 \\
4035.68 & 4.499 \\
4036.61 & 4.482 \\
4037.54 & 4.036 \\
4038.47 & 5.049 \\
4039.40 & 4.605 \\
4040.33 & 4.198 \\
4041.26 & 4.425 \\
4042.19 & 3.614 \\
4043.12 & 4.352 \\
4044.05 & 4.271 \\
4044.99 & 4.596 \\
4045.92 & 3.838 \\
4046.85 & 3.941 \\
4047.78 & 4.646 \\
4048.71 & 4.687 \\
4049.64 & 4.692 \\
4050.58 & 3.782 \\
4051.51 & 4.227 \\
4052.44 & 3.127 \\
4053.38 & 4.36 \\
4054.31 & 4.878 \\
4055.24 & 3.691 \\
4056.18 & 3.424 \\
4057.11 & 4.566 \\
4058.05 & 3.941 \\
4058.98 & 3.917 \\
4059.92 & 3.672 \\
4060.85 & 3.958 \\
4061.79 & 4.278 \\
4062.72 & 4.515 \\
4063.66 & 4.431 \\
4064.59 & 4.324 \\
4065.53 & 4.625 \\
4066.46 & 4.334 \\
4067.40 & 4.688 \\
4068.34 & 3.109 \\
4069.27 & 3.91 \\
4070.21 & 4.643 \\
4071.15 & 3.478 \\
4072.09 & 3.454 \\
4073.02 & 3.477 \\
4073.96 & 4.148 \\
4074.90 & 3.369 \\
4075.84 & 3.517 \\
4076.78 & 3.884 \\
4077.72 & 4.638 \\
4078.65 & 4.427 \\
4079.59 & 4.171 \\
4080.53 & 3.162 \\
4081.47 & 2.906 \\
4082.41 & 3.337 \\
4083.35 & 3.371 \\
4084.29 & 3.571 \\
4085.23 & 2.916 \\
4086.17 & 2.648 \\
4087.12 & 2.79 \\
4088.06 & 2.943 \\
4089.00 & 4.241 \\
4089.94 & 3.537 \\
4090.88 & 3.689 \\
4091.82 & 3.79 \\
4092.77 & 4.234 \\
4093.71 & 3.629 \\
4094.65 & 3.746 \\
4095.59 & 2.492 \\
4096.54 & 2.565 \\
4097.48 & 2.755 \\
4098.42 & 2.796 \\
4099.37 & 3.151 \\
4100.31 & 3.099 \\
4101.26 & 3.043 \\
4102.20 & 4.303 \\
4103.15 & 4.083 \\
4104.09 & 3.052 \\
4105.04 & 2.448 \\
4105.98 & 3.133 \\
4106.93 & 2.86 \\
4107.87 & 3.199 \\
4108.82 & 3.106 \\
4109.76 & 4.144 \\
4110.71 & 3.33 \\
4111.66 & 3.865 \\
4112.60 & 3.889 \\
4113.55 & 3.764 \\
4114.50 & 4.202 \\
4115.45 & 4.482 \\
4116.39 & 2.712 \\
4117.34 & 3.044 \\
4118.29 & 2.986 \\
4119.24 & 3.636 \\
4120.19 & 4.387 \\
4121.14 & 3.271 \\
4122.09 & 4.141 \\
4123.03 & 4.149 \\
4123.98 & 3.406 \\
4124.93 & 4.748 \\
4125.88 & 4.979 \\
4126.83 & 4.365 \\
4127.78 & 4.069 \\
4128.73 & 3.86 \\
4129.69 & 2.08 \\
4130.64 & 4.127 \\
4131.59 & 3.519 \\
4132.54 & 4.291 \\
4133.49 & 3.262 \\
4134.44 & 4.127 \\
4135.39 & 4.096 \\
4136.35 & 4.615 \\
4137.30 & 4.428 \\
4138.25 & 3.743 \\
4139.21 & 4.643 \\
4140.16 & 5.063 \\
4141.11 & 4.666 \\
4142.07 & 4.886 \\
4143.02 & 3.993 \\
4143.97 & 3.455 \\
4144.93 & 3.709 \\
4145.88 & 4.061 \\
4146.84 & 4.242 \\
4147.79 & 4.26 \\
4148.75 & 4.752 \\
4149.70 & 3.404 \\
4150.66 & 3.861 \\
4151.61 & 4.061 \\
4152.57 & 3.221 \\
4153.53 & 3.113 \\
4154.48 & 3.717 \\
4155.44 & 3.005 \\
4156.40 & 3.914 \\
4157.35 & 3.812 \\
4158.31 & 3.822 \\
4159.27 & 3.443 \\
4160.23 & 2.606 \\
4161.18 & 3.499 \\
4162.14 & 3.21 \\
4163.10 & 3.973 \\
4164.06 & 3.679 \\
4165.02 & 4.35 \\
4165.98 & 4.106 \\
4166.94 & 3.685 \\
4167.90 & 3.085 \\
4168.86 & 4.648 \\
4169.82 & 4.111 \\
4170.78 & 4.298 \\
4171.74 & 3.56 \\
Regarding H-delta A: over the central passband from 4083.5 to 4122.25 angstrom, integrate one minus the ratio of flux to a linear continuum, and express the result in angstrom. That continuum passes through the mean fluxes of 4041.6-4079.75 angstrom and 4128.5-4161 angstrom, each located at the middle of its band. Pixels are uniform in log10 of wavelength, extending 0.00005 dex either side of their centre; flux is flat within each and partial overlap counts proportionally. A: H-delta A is 5.6 angstrom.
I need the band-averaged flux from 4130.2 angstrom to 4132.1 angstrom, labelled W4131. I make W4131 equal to 3.83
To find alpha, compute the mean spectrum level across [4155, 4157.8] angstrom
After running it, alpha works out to 3.59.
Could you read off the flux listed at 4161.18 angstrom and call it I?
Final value 3.499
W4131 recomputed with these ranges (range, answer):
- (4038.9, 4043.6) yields 4.25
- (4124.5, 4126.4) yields 4.85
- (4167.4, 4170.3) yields 3.95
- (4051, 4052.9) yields 3.69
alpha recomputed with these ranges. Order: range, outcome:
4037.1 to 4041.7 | 4.47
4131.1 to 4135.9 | 3.86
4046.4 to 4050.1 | 4.5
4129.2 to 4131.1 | 3.08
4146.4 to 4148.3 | 4.26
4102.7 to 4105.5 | 3.19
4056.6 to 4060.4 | 4.02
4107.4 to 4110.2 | 3.48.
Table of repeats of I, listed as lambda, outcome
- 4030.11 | 3.602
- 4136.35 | 4.615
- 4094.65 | 3.746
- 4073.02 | 3.477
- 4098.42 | 2.796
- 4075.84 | 3.517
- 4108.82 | 3.106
